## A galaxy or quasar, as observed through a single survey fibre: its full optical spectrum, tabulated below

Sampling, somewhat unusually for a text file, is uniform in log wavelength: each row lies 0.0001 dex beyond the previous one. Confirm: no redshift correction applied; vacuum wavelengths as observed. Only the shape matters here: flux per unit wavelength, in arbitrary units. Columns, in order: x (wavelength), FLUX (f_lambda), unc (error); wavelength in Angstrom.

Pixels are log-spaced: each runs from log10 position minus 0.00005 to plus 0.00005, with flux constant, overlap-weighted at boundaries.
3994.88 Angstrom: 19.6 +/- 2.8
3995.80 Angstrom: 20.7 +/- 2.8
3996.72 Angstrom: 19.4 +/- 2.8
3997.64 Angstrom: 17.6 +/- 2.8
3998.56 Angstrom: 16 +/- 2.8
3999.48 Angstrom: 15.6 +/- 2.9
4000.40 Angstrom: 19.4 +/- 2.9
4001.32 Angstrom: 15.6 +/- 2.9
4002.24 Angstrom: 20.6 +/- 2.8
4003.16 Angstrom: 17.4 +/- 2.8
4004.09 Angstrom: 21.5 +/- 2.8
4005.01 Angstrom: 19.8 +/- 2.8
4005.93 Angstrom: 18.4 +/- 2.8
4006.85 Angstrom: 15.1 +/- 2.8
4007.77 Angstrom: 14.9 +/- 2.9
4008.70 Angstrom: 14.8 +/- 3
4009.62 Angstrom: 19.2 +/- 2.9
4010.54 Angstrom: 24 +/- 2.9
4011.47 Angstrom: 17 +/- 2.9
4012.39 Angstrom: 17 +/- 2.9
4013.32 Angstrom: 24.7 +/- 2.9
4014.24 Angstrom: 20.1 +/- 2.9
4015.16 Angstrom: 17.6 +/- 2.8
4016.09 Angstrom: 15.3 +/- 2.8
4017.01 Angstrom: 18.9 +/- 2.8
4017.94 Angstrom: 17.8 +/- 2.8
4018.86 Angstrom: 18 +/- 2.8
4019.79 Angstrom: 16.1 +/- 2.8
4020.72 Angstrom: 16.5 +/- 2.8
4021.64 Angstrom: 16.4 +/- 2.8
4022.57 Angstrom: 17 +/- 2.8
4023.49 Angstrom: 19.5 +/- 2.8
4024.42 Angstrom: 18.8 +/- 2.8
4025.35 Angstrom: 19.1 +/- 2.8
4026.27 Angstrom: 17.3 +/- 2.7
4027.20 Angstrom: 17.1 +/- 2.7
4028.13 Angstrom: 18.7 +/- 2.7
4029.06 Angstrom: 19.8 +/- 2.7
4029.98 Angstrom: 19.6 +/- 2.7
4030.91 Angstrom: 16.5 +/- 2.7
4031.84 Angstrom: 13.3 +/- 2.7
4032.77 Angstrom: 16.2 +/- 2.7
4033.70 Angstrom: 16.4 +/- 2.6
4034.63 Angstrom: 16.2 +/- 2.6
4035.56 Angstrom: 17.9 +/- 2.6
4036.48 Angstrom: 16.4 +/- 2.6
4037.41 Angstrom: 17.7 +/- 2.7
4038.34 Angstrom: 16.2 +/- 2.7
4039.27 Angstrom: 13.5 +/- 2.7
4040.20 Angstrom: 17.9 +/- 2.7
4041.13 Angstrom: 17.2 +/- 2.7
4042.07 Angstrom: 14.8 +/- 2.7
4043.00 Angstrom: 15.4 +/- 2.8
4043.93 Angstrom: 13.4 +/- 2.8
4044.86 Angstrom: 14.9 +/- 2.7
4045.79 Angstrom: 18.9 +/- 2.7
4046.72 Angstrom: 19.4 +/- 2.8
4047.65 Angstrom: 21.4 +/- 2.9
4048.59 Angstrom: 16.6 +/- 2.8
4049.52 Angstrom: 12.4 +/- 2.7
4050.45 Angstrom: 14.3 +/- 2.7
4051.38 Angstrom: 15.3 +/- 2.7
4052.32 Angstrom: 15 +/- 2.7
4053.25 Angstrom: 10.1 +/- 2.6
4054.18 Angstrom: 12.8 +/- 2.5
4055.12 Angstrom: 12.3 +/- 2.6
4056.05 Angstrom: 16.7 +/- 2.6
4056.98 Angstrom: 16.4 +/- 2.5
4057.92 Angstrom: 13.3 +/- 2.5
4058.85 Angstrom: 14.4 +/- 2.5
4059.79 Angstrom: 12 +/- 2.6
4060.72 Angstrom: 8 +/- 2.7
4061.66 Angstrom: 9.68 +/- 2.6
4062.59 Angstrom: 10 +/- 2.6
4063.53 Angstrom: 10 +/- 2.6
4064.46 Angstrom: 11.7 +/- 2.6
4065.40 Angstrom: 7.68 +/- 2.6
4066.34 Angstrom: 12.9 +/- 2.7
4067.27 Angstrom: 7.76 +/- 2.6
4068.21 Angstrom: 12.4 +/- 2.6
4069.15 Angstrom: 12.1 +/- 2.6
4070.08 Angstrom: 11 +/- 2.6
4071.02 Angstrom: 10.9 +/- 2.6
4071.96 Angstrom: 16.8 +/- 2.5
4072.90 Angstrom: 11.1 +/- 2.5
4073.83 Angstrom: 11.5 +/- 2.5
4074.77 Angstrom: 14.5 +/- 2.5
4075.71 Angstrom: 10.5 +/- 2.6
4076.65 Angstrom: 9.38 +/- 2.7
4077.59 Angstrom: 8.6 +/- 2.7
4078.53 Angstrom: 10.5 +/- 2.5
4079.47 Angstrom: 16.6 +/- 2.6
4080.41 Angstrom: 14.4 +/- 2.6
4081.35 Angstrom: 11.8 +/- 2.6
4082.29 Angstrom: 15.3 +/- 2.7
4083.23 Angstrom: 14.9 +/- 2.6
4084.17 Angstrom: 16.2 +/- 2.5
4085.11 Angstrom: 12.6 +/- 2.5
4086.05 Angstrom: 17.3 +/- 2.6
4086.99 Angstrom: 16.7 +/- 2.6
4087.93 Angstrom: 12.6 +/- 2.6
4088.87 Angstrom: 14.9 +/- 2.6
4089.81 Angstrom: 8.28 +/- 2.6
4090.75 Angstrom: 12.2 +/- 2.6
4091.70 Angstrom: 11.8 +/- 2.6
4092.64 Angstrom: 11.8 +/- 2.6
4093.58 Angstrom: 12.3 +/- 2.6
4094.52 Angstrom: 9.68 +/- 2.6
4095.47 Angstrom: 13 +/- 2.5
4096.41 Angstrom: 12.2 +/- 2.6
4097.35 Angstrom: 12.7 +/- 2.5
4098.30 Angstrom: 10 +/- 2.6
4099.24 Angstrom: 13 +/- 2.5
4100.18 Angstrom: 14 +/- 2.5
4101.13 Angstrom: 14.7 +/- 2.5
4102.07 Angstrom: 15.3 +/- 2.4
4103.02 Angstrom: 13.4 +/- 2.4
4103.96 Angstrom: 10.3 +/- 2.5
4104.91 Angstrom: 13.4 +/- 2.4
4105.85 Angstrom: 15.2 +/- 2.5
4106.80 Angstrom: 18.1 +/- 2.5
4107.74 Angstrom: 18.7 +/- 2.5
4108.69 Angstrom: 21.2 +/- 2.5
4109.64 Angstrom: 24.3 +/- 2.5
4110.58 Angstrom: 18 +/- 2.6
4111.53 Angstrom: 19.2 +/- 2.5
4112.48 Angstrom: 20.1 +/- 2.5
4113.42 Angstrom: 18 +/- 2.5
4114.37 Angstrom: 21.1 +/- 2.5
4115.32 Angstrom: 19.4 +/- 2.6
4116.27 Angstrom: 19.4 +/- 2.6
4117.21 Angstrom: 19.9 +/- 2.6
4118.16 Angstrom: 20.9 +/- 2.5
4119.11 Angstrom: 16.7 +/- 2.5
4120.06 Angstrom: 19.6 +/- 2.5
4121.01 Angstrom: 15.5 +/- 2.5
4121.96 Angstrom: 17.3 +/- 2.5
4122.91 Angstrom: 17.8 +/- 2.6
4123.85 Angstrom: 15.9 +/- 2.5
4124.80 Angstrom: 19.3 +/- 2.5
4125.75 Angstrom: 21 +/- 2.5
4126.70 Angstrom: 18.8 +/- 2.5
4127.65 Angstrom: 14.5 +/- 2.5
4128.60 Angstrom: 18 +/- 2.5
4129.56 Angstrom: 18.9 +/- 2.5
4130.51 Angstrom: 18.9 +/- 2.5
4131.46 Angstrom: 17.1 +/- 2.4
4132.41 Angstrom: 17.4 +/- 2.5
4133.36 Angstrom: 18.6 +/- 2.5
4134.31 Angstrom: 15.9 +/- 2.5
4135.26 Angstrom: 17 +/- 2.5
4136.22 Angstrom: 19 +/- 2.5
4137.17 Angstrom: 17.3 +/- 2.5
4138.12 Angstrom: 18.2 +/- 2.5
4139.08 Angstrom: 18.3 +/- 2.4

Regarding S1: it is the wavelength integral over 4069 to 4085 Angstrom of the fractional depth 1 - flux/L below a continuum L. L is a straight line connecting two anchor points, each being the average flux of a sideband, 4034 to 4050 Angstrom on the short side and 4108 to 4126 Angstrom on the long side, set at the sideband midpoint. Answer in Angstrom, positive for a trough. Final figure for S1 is 4.5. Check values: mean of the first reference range 16.5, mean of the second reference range 19.2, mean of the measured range 12.7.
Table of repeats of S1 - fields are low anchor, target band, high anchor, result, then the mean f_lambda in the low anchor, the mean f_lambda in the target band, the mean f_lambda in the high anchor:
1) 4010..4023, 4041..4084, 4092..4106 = 5.7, 18.3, 13.2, 12.7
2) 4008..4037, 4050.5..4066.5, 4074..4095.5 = 2.9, 17.8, 12.3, 12.8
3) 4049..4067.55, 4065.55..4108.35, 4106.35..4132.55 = 6.5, 12.2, 13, 18.8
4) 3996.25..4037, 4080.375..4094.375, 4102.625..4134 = 3.6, 17.8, 13.4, 18.1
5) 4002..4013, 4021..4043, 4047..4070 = -2.0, 18.3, 17.1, 12.7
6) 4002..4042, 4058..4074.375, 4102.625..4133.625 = 6.1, 17.7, 11.2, 18.1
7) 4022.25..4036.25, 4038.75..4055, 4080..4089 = 1.2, 17.6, 15.4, 14.7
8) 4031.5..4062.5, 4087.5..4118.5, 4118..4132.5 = 3.1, 15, 15.4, 17.9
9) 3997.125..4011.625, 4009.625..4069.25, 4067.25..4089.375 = 0.0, 18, 15.7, 13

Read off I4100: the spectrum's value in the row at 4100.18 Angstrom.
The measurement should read 14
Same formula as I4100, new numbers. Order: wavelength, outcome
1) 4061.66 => 9.68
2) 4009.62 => 19.2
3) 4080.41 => 14.4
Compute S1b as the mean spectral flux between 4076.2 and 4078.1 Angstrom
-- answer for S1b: 9.01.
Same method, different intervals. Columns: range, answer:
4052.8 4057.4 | 13.7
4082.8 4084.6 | 15.6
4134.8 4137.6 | 17.7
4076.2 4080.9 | 11.9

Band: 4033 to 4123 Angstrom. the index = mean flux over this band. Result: 14.6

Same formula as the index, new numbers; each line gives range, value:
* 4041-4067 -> 13.7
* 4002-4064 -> 16.4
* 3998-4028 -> 18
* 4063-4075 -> 11.5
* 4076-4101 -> 12.8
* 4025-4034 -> 17.4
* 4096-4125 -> 16.9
